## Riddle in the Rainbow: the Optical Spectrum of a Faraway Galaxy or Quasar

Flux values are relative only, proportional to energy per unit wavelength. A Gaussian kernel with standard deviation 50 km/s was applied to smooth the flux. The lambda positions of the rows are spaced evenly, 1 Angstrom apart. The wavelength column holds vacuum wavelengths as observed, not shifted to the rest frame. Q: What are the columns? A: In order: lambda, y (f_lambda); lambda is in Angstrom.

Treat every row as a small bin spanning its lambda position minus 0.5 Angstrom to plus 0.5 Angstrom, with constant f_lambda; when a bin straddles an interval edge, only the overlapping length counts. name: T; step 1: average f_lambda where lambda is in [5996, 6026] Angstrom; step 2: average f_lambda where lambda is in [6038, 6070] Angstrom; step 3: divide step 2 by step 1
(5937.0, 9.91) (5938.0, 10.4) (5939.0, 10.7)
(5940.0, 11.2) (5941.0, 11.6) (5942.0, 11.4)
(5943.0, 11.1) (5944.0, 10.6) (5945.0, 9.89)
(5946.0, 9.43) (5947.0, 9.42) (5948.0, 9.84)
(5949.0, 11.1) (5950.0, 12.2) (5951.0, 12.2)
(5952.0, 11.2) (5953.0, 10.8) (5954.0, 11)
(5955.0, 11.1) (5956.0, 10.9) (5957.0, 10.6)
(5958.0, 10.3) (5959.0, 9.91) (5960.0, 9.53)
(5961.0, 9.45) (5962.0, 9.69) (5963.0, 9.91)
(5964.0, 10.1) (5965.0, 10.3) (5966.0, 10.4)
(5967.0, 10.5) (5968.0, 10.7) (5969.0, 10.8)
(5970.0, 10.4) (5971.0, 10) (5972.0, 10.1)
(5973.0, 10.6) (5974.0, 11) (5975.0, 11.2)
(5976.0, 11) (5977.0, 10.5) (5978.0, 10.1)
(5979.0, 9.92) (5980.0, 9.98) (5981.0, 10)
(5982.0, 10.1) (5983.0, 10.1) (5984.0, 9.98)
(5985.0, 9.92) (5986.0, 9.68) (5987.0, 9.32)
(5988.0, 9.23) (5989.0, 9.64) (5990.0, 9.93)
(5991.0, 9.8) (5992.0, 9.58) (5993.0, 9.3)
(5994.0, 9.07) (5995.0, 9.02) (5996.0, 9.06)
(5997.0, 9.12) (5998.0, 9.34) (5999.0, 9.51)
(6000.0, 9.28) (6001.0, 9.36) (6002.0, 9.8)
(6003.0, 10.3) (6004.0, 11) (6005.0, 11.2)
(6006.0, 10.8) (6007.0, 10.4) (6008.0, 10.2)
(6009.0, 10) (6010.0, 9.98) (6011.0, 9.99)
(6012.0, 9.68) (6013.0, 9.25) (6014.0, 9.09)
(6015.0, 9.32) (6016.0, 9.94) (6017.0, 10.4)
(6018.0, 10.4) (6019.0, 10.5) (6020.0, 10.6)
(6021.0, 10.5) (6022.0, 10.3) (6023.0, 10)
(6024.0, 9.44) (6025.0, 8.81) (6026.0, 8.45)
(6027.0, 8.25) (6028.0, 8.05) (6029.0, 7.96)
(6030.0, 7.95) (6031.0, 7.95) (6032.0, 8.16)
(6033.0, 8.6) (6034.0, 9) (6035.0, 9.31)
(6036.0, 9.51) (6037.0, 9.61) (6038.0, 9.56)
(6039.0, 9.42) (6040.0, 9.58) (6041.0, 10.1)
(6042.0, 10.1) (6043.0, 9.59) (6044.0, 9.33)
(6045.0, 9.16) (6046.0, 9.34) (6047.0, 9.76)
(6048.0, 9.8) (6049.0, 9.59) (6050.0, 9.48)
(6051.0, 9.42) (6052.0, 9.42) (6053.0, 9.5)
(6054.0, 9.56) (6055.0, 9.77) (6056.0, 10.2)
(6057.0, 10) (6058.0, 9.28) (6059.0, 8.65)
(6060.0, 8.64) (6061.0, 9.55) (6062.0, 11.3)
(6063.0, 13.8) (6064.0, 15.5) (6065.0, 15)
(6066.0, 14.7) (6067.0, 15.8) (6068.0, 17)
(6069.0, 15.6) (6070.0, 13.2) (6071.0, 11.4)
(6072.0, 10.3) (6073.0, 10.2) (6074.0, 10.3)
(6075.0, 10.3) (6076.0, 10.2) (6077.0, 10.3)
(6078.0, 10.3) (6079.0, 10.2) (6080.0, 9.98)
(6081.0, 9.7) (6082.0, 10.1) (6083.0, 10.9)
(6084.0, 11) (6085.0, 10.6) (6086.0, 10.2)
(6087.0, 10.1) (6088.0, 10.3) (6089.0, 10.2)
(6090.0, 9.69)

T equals 1.1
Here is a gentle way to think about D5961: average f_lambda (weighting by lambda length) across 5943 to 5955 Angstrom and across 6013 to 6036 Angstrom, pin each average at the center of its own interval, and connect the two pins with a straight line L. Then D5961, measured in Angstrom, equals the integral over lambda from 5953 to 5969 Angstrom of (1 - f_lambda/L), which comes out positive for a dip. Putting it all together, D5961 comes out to 0.26 Angstrom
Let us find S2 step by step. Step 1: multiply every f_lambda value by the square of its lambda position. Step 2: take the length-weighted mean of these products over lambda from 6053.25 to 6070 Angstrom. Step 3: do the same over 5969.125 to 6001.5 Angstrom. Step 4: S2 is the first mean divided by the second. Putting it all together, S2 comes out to 1.3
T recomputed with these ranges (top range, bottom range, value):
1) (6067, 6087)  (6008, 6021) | 1.13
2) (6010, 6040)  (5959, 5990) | 0.92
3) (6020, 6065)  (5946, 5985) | 0.93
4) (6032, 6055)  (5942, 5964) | 0.90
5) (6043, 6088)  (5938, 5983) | 1.03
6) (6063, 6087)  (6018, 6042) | 1.28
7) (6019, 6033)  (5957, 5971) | 0.89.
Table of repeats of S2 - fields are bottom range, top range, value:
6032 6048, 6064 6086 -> 1.27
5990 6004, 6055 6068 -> 1.29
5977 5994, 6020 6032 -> 0.92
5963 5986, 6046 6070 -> 1.13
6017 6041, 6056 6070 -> 1.38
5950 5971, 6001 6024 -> 0.98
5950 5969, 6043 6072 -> 1.10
